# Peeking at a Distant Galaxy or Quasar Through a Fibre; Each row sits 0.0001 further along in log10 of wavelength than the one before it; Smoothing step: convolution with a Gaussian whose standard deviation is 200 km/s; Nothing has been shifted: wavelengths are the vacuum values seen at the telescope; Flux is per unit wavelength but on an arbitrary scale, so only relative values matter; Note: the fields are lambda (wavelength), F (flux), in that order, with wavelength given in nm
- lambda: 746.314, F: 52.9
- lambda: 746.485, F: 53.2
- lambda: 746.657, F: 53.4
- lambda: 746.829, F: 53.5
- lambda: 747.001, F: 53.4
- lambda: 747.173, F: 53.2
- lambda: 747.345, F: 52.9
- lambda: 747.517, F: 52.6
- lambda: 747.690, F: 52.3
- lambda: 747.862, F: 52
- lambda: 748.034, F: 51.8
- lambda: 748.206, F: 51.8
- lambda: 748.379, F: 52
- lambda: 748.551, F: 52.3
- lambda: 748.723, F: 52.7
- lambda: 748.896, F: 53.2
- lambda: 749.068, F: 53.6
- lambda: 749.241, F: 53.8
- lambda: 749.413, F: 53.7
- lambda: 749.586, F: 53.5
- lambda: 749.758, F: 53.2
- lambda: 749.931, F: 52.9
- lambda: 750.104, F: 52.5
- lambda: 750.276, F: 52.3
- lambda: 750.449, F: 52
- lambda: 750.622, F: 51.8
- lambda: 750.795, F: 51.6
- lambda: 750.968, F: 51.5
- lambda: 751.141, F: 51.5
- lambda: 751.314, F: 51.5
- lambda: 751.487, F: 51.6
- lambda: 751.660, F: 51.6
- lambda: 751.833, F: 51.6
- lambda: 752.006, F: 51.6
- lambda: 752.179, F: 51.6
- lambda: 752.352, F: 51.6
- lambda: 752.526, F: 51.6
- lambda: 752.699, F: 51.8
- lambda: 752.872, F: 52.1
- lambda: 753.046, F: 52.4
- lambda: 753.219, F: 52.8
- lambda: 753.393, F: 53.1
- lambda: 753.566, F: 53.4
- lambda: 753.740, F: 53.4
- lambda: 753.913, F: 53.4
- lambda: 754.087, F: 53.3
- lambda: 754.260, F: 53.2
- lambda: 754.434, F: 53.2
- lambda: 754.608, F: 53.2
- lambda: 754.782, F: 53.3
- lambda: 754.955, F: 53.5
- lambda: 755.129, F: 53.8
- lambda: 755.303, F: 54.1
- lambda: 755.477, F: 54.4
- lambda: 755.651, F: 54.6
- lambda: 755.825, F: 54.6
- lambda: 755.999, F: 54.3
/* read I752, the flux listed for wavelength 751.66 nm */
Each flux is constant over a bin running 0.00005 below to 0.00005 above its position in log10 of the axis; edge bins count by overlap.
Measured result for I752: 51.6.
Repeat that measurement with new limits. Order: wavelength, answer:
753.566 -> 53.4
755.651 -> 54.6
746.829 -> 53.5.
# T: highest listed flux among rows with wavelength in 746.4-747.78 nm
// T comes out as 53.5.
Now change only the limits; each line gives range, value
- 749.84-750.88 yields 52.9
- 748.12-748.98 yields 53.2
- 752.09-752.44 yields 51.6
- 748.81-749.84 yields 53.8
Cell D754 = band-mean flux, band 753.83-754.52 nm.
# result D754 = 53.3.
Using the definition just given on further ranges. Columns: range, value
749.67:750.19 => 52.9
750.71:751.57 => 51.5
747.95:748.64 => 52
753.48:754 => 53.4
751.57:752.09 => 51.6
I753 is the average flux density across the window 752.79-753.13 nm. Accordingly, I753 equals 52.2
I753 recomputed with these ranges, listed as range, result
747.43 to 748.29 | 52.1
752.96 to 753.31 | 52.6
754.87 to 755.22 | 53.6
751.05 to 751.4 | 51.5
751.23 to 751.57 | 51.6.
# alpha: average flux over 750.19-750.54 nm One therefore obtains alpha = 52.1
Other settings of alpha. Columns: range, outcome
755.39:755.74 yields 54.5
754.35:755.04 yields 53.3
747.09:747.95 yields 52.6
